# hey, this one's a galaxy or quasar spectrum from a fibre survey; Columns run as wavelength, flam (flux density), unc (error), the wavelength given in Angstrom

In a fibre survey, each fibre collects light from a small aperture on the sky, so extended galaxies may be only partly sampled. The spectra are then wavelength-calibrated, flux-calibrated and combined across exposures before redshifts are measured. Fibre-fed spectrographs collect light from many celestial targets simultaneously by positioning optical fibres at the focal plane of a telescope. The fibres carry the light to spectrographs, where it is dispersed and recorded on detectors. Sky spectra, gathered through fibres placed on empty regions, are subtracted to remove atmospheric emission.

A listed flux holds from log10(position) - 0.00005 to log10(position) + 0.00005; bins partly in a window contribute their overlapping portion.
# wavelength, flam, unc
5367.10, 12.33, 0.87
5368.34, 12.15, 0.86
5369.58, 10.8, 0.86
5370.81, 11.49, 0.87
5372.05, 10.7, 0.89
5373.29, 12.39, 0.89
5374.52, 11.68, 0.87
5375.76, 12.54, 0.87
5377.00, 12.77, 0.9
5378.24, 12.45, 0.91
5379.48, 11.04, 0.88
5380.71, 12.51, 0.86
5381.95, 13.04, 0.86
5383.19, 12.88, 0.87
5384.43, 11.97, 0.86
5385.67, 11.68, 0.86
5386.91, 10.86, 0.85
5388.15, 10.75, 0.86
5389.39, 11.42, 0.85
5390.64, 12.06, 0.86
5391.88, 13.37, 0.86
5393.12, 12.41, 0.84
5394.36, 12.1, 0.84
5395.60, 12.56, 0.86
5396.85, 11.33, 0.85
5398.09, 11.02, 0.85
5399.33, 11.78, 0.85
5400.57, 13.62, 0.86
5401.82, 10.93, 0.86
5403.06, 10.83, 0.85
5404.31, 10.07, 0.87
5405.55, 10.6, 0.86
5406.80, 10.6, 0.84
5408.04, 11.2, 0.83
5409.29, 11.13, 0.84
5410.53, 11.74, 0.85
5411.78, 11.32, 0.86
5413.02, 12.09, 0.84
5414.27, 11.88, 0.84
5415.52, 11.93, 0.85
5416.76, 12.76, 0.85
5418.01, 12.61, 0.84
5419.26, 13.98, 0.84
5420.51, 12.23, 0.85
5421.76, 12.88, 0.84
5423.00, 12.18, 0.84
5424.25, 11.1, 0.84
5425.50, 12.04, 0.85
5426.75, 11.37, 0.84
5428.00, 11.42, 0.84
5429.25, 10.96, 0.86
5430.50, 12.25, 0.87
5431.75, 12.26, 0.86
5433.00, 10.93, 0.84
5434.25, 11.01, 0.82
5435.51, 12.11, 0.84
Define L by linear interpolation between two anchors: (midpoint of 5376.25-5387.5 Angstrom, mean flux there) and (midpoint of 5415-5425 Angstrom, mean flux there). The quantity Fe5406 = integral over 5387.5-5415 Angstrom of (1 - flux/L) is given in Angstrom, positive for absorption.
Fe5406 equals 1.6 Angstrom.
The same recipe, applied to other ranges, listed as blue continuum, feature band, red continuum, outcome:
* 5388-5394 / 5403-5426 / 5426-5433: 0.0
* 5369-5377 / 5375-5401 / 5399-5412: -1.4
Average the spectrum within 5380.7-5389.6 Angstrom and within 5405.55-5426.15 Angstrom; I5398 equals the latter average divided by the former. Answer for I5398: 1.01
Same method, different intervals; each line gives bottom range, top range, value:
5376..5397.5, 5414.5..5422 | 1.05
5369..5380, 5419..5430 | 1.02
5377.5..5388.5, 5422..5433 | 0.98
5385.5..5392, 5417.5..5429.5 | 1.05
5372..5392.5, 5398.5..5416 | 0.95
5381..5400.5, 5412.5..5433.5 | 1.00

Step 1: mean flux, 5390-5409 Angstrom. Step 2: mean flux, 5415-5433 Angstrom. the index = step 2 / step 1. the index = 1.0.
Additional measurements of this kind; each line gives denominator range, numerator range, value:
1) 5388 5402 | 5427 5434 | 0.96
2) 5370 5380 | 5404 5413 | 0.93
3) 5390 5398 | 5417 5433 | 0.99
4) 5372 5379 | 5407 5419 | 0.98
